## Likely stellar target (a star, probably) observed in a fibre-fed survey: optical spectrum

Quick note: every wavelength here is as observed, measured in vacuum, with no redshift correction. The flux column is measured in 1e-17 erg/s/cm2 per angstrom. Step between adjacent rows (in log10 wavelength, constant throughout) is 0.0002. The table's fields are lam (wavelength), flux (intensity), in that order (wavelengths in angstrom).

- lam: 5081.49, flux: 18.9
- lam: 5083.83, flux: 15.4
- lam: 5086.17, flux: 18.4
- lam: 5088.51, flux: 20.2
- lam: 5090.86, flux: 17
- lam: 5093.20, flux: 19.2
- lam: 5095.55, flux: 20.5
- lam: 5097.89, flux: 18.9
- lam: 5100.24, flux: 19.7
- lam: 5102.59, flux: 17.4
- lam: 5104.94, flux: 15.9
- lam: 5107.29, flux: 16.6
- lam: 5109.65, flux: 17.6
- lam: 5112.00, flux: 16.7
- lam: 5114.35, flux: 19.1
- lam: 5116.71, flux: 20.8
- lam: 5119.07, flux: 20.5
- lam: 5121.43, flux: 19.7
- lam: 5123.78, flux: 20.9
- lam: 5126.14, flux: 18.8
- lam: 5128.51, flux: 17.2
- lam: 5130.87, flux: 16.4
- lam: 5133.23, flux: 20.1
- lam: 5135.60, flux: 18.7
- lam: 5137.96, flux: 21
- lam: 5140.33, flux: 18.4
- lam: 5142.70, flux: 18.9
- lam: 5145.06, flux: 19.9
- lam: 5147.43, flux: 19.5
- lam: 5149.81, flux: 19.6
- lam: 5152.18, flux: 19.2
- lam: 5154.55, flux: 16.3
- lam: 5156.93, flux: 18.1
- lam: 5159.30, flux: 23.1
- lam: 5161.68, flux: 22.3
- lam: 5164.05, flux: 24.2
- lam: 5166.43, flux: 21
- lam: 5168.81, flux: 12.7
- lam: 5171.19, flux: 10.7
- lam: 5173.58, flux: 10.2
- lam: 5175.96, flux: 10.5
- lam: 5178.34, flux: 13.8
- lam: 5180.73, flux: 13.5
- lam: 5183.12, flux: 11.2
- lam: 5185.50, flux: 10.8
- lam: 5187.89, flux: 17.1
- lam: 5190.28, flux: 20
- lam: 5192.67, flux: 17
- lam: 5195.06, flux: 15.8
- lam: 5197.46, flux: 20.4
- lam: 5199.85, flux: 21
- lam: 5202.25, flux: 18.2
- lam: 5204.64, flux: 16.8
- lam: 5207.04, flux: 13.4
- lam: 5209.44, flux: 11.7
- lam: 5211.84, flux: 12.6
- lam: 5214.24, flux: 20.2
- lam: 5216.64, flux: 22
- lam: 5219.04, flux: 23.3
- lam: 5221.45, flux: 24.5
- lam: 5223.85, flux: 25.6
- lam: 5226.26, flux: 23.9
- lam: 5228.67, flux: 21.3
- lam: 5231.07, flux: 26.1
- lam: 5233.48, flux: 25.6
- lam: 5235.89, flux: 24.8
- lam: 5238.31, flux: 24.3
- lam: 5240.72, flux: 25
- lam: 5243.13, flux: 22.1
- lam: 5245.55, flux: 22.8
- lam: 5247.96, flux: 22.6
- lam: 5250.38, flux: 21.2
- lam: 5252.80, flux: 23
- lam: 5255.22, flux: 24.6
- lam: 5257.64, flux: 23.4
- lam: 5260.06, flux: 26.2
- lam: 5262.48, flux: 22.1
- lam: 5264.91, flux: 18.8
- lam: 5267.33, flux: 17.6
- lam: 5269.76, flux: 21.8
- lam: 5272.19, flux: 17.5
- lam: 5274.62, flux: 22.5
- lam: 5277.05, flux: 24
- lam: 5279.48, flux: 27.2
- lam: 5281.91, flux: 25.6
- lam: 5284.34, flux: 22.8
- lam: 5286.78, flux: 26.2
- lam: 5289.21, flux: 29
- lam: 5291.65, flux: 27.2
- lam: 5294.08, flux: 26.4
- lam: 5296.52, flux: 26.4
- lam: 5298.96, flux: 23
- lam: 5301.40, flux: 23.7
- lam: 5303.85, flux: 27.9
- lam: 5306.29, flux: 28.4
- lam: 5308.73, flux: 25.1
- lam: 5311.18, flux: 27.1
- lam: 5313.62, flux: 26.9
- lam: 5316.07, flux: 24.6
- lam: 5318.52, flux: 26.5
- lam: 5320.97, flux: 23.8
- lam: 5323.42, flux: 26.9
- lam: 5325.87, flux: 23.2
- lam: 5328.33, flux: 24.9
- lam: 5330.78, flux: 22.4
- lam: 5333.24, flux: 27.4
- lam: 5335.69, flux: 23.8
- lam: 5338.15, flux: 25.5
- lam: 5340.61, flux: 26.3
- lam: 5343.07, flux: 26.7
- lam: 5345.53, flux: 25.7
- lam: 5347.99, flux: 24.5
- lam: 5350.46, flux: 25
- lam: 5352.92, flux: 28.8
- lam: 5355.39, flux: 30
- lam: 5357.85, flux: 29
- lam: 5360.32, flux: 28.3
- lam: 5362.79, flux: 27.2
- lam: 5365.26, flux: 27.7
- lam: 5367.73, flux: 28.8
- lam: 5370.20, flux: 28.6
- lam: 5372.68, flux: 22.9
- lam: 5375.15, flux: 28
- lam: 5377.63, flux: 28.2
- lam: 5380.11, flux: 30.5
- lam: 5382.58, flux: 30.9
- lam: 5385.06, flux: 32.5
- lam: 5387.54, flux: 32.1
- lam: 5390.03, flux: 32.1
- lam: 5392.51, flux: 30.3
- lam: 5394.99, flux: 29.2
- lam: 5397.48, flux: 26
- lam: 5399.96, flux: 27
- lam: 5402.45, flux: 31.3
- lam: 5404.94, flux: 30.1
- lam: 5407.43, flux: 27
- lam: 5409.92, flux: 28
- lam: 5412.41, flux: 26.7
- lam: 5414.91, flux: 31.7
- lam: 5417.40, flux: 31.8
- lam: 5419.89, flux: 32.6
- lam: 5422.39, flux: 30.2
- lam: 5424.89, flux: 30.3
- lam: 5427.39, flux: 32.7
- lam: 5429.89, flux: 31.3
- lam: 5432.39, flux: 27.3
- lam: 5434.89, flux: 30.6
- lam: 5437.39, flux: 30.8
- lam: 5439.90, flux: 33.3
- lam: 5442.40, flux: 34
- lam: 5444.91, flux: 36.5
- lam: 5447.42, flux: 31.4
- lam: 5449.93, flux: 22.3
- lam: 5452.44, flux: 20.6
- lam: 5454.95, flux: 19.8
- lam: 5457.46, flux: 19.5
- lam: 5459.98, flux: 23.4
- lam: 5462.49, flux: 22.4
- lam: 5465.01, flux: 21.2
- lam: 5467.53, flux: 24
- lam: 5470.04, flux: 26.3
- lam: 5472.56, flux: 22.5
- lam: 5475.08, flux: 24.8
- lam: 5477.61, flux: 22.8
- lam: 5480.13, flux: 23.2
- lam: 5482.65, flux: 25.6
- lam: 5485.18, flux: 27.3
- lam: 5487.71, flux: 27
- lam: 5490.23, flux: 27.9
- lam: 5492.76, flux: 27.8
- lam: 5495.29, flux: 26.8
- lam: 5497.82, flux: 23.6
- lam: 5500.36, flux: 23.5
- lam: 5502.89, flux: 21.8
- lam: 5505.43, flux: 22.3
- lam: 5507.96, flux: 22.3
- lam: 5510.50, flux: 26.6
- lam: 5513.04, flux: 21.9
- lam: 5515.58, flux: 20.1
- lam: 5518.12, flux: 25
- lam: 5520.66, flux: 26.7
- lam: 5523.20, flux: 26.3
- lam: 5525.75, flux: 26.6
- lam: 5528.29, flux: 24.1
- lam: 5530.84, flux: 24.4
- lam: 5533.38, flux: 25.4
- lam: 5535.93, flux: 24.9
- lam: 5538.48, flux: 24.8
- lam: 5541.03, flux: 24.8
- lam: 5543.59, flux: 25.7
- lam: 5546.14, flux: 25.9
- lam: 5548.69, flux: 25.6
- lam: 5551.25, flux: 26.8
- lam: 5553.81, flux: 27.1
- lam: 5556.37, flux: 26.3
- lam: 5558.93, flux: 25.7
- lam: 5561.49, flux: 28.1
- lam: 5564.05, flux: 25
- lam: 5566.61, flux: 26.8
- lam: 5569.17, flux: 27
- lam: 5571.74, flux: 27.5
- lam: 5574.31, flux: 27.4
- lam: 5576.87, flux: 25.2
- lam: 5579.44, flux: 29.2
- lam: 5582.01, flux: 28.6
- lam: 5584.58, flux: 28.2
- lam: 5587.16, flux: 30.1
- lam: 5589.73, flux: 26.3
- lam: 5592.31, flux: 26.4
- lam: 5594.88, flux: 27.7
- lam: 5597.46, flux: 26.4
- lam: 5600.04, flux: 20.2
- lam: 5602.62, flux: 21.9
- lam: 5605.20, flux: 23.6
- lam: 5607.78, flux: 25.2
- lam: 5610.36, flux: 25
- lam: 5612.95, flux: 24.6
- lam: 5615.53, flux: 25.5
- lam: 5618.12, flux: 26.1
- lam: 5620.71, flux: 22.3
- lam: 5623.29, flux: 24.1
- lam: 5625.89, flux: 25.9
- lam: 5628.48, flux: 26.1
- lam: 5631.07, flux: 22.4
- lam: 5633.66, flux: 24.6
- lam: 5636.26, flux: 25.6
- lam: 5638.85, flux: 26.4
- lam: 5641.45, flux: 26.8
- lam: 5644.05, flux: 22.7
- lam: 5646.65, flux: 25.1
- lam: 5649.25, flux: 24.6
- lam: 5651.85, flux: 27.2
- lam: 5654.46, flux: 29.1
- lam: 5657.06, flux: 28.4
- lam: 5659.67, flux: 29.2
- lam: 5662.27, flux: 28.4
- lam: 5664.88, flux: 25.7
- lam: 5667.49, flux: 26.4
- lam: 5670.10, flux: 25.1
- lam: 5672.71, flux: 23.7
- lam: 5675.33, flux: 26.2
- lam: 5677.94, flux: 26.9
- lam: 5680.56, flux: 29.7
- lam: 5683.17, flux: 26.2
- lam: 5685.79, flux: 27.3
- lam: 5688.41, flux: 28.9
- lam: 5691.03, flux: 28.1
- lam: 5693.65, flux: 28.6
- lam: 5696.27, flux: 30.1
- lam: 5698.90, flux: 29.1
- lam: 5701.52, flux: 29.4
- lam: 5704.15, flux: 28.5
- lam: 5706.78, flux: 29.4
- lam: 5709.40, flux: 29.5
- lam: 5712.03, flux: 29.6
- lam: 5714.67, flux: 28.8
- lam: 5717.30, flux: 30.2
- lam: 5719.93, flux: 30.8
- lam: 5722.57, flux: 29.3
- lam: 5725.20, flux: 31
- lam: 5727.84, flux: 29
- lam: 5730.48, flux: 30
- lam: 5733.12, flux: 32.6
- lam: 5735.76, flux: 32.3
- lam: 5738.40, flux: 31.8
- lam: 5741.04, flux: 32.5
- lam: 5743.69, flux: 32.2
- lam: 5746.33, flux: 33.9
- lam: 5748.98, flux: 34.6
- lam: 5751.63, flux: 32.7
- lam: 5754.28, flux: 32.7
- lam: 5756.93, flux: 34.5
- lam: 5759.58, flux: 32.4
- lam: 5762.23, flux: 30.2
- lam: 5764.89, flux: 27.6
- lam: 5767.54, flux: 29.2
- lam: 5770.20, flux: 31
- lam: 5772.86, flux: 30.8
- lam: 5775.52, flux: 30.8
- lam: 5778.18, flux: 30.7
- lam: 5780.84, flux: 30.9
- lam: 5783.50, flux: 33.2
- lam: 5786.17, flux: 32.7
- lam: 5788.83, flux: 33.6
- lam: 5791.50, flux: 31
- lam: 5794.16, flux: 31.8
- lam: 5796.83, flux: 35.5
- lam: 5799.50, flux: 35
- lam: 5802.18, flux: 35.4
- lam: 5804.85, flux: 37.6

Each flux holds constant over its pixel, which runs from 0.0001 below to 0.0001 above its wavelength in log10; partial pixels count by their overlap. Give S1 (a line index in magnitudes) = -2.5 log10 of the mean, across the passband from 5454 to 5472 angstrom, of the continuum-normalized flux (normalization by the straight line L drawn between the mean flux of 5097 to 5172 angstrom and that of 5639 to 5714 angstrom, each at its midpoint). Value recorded 0.077 mag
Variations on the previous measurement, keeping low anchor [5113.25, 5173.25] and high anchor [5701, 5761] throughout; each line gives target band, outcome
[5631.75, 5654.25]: 0.16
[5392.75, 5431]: -0.21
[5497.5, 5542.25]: 0.11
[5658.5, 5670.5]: 0.11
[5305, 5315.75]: -0.19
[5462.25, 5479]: 0.10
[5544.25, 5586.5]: 0.03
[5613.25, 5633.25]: 0.18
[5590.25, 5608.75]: 0.16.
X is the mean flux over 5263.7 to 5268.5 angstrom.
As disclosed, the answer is 18.2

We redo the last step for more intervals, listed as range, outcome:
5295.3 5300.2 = 24.7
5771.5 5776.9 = 30.8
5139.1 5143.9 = 18.7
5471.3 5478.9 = 23.4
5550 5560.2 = 26.5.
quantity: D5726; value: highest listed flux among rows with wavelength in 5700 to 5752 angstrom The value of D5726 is 34.6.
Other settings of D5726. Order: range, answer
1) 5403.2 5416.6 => 31.7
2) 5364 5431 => 32.7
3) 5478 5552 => 27.9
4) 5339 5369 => 30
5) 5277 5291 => 29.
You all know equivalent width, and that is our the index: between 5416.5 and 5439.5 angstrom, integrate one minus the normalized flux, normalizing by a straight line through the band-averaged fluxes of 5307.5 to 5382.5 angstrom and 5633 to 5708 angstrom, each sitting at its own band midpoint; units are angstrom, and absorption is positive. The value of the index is -3.6 angstrom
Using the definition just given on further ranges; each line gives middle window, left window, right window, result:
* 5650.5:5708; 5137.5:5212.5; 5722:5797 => 3.6 angstrom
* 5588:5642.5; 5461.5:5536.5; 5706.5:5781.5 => 5.3 angstrom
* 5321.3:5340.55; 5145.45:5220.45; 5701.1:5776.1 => -3.9 angstrom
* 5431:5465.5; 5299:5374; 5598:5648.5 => -1.7 angstrom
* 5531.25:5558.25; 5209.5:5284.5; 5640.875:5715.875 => 0.3 angstrom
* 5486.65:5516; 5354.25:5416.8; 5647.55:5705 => 4.2 angstrom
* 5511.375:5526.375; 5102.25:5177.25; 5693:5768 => 1.1 angstrom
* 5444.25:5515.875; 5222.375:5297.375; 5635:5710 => 3.9 angstrom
